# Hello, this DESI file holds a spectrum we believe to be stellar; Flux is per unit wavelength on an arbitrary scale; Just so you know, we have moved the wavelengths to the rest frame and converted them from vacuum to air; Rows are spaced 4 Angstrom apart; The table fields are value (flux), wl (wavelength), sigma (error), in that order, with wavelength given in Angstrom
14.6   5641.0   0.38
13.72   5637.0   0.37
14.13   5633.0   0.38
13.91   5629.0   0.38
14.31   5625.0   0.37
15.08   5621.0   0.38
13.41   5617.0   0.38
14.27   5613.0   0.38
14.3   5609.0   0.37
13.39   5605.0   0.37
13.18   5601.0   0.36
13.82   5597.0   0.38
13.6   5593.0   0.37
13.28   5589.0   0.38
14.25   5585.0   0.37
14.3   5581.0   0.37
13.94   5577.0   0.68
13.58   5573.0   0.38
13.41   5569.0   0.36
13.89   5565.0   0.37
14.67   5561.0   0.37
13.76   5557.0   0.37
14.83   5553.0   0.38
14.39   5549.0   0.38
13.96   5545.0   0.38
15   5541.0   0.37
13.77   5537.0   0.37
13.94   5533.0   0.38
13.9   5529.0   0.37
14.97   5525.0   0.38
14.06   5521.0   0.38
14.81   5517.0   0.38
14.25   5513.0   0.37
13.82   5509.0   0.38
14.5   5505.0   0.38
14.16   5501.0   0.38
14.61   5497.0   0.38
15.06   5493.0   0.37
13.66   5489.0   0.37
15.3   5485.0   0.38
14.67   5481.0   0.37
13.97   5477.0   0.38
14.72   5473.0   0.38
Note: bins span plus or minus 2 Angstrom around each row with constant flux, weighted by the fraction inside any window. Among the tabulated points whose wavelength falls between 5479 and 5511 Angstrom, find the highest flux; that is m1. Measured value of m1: 15.3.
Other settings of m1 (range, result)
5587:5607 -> 13.82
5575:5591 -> 14.3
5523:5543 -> 15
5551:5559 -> 14.83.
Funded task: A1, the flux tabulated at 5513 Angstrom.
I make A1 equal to 14.25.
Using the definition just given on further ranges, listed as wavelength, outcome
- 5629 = 13.91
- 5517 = 14.81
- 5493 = 15.06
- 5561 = 14.67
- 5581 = 14.3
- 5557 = 13.76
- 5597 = 13.82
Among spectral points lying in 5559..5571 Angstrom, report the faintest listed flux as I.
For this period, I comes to 13.41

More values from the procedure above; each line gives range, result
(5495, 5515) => 13.82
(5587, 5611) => 13.18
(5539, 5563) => 13.76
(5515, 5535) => 13.9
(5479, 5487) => 14.67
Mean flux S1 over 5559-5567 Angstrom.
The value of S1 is 14.3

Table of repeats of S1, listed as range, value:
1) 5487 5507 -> 14.4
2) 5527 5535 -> 13.9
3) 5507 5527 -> 14.4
